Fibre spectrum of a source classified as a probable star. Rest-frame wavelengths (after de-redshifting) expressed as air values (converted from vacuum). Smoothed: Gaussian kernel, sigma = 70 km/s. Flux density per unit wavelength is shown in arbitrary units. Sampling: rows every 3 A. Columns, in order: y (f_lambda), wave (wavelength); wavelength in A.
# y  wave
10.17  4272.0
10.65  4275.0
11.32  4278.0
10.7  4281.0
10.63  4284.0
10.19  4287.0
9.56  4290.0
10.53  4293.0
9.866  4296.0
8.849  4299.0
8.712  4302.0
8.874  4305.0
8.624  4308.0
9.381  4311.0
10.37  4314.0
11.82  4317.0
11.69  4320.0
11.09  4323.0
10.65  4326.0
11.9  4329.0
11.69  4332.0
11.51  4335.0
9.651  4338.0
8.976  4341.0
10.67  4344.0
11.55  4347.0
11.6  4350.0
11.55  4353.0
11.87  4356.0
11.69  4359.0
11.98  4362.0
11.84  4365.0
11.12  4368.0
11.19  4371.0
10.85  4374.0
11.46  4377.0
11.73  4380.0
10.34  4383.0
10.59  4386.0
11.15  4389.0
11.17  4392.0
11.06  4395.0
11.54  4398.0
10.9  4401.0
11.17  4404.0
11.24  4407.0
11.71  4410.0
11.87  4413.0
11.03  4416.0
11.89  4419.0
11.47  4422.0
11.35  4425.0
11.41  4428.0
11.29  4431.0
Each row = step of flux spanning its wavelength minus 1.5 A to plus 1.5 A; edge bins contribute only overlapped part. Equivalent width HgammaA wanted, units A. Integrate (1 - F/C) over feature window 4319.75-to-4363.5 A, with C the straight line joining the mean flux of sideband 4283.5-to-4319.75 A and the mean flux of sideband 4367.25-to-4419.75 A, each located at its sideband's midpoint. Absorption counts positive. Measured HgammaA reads -3.2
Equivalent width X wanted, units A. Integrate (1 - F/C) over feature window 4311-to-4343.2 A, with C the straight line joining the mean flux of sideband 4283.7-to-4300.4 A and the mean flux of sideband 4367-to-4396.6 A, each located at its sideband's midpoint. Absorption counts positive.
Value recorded -1.6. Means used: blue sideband 9.89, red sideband 11.1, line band 10.9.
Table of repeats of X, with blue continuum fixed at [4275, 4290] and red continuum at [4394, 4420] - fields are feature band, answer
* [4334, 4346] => 0.8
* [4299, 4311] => 2.1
